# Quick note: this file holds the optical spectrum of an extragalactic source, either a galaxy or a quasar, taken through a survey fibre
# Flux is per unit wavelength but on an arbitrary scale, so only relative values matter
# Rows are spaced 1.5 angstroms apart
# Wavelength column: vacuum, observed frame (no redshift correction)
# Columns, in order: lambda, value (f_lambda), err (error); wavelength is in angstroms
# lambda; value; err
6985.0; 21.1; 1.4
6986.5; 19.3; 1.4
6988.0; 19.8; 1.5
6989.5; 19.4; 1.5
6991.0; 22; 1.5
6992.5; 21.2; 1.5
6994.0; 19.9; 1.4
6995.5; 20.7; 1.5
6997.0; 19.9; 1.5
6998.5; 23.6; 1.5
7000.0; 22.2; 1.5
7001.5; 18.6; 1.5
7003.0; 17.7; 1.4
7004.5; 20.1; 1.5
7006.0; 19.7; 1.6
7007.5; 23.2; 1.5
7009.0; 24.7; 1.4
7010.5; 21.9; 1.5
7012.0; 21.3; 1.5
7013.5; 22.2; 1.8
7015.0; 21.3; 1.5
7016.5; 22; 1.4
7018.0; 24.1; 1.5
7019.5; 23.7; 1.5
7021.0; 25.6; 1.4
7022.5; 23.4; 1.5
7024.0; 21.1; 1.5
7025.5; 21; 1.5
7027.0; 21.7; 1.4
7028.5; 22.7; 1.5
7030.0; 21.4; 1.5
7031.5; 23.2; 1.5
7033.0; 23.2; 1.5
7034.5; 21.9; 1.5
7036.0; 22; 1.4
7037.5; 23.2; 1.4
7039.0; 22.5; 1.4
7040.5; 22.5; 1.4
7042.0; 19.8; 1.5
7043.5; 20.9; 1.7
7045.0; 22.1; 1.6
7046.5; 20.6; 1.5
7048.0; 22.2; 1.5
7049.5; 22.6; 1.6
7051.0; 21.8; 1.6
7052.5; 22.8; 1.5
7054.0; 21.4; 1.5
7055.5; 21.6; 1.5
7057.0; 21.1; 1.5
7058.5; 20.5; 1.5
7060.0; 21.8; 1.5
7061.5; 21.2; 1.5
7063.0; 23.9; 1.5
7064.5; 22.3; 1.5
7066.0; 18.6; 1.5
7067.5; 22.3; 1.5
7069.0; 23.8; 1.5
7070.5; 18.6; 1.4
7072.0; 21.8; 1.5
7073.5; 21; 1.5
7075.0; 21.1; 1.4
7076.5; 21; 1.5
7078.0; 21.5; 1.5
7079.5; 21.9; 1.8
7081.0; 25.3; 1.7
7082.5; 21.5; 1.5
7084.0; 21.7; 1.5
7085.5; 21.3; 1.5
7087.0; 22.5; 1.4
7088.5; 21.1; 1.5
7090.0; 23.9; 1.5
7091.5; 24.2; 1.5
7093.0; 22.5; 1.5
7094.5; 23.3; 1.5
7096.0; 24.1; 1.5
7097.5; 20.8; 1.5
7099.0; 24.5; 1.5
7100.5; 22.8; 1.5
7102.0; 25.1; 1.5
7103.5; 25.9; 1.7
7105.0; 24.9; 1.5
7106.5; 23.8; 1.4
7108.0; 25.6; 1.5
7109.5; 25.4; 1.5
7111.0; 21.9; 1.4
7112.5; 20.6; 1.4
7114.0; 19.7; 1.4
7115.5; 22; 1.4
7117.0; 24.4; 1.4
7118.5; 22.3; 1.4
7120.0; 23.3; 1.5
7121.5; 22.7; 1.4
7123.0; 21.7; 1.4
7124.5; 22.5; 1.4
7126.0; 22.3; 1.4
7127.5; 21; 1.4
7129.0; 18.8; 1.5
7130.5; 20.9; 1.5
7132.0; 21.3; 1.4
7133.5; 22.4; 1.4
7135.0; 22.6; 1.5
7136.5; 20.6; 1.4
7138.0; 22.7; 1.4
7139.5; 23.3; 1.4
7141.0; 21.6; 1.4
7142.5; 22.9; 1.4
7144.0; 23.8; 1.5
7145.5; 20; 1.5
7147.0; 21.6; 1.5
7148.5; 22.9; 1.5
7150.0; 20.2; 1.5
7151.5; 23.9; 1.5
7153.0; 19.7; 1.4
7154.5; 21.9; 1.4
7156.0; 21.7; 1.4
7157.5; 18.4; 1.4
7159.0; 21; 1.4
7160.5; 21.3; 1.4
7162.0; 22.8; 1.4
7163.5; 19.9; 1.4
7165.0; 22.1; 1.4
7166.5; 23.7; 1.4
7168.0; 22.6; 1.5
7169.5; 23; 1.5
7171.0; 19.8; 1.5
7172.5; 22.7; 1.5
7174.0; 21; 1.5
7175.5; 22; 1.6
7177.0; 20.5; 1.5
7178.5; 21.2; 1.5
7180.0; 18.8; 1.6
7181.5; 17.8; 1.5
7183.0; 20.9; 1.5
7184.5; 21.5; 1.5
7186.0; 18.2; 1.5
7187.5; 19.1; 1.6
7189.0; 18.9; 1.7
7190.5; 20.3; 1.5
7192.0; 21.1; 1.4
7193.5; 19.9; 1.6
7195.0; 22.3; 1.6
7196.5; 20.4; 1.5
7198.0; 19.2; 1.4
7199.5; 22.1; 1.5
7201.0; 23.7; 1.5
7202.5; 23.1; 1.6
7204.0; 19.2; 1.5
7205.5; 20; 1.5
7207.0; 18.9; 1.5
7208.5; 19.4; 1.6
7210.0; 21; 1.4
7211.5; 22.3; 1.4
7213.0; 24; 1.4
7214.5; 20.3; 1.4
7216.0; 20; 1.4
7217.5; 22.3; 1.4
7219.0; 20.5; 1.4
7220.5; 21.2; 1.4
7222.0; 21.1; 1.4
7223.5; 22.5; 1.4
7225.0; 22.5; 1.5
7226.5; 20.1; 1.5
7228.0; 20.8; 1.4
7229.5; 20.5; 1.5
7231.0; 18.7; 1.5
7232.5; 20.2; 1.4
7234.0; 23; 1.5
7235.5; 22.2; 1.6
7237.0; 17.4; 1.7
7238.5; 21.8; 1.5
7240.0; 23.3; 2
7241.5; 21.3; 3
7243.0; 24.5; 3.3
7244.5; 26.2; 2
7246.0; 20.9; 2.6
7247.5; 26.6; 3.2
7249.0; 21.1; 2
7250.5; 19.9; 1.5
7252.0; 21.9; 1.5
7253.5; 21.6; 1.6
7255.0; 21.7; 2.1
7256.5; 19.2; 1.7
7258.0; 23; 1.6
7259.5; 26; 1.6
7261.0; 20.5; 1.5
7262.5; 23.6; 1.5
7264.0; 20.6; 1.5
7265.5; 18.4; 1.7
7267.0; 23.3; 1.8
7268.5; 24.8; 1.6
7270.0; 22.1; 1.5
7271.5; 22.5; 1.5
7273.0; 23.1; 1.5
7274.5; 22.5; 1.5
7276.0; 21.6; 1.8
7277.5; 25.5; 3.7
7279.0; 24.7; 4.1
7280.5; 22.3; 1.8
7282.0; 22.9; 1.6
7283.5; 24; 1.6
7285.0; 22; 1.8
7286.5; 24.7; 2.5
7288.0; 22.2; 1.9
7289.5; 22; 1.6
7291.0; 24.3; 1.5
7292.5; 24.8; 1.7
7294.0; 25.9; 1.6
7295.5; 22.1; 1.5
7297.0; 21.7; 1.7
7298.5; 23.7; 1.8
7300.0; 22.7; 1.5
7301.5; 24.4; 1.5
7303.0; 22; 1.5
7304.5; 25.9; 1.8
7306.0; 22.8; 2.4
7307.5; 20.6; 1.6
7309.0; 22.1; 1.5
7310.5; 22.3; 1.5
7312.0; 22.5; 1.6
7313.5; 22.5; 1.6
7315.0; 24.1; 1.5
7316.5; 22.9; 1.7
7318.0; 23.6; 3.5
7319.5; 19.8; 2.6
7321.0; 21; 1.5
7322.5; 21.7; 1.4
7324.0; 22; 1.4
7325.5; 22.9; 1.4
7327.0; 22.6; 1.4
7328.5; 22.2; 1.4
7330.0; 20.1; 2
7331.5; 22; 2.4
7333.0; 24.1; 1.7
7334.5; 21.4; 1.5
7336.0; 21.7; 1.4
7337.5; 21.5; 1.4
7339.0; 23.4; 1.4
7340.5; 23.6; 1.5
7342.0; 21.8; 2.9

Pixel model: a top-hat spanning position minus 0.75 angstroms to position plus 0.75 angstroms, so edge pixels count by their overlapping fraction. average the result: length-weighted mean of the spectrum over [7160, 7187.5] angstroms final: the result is 21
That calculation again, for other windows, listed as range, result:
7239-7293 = 22.8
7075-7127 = 22.8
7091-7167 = 22.3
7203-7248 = 21.4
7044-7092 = 21.8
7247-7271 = 22.1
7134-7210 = 21.1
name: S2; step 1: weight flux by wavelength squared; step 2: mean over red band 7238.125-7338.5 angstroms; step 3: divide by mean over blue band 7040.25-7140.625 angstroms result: 1.1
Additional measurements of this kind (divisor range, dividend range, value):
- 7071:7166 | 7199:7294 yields 1.03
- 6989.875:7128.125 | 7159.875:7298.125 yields 1.03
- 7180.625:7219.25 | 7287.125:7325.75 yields 1.14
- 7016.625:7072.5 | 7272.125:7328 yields 1.12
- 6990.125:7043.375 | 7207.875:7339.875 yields 1.10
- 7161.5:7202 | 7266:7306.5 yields 1.15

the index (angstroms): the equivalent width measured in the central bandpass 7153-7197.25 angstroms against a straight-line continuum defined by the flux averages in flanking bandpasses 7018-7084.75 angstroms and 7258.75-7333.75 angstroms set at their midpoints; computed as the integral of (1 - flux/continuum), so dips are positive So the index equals 3.0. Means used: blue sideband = 22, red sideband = 22.8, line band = 20.8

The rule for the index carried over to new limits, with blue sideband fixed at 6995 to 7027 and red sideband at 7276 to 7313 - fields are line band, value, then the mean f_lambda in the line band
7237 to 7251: 0.2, 22.6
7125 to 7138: 0.6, 21.3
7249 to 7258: 0.8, 21.1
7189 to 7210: 1.9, 20.7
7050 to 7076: 0.7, 21.5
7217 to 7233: 1.4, 20.9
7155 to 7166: 0.7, 21.1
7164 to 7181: 0.8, 21.5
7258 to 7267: 0.4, 22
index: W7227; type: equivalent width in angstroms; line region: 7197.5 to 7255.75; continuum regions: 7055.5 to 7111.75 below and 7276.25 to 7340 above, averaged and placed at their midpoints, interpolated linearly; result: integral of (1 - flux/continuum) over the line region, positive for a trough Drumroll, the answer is 3.2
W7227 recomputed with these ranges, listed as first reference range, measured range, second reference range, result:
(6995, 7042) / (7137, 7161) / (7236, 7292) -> 0.7 angstroms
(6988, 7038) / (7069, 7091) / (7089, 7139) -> 0.6 angstroms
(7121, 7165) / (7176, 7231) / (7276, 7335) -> 3.4 angstroms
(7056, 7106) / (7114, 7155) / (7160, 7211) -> -0.7 angstroms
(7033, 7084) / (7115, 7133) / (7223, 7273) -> -0.1 angstroms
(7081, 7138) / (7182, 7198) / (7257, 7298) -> 1.8 angstroms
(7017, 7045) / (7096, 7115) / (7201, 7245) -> -1.2 angstroms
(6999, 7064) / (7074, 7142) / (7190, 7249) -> -2.6 angstroms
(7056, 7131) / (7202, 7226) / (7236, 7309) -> 1.6 angstroms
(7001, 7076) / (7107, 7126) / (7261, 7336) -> -0.5 angstroms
